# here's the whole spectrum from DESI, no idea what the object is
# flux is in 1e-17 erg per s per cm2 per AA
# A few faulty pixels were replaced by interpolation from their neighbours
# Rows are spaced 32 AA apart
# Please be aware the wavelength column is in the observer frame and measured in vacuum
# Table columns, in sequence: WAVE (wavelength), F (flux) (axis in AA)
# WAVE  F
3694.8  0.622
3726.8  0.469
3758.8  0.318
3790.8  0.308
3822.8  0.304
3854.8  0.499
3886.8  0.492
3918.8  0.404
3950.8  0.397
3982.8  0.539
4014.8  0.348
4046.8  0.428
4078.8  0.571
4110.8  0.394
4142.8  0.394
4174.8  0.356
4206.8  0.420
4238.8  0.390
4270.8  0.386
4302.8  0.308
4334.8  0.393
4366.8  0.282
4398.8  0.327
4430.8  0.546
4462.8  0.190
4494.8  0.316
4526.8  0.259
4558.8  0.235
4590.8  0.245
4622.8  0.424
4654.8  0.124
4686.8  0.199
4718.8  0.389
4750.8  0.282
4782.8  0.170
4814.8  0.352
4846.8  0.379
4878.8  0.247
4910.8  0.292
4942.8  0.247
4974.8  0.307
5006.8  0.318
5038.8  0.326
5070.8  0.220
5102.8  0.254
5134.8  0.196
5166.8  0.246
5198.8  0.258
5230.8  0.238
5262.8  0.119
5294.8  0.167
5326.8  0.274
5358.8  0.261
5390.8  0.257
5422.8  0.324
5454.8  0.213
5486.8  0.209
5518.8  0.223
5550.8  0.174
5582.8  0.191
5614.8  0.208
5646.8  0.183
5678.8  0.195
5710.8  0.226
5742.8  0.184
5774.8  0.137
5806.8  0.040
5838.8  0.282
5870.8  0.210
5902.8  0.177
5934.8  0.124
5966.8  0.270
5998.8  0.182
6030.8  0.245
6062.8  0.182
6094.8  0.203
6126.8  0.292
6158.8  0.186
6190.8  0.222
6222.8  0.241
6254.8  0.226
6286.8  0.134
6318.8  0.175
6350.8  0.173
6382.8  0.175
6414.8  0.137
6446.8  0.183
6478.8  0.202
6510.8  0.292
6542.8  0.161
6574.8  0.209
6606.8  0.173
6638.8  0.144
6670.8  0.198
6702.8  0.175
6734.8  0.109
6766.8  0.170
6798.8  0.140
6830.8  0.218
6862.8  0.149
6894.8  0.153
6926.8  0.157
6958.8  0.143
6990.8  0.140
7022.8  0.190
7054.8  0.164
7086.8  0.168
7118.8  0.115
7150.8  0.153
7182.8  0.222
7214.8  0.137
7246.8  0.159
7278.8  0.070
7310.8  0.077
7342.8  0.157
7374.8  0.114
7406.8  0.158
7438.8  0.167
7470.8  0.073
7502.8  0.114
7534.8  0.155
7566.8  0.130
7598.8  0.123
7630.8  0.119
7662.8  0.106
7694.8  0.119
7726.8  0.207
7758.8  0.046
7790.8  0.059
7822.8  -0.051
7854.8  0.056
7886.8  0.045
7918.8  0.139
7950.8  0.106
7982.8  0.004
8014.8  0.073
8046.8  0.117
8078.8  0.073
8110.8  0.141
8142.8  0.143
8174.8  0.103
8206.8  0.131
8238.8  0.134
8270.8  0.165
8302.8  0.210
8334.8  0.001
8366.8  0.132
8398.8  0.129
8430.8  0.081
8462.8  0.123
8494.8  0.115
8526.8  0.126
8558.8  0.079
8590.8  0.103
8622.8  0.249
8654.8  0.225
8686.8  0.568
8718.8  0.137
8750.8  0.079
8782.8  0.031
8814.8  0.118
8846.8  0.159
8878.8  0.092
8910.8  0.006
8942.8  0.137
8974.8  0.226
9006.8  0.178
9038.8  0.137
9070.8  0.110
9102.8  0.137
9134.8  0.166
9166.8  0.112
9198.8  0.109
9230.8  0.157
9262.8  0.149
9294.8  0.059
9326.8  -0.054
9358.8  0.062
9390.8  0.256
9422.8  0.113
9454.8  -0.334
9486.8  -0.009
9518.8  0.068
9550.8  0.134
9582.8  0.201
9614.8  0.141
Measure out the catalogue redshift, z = 1.326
